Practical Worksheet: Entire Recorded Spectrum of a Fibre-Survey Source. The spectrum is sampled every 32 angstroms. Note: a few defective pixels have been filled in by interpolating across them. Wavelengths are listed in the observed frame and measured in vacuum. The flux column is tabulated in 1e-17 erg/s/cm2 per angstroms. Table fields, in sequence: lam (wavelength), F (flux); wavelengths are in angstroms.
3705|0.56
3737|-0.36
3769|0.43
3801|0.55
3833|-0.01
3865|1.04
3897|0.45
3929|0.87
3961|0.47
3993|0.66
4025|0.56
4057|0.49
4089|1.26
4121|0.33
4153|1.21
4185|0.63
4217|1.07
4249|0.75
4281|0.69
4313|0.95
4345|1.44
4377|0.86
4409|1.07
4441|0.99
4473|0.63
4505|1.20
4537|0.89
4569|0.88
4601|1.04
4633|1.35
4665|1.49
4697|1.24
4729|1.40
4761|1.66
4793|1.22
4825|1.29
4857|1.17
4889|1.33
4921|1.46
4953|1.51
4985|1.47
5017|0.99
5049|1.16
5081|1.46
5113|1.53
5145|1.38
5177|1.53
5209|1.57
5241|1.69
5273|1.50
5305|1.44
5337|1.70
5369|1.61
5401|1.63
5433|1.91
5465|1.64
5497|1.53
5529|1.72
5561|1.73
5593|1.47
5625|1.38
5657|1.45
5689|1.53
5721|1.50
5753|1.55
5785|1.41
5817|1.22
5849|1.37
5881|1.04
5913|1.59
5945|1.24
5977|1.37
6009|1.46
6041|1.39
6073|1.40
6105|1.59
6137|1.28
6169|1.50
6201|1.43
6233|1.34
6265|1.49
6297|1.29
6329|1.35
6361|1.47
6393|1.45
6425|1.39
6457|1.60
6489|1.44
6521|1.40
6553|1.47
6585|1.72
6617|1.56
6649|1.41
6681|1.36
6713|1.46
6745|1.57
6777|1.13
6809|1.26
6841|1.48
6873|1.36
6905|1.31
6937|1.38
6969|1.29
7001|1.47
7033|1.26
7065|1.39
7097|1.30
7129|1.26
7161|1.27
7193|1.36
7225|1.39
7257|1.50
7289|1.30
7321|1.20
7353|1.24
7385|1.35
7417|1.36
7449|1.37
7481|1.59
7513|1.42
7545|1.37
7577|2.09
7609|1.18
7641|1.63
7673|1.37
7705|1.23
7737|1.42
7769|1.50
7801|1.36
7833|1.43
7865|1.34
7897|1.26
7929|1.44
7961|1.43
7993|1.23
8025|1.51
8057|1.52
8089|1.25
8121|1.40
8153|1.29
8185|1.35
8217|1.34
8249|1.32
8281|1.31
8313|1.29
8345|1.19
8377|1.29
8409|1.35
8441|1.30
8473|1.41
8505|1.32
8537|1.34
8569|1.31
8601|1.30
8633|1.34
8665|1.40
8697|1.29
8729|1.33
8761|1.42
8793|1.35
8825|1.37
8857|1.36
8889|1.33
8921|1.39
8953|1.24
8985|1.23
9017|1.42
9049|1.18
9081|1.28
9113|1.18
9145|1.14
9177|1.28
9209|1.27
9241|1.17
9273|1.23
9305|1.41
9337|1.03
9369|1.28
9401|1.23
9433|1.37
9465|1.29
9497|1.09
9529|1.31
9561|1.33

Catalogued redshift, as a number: 0.15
